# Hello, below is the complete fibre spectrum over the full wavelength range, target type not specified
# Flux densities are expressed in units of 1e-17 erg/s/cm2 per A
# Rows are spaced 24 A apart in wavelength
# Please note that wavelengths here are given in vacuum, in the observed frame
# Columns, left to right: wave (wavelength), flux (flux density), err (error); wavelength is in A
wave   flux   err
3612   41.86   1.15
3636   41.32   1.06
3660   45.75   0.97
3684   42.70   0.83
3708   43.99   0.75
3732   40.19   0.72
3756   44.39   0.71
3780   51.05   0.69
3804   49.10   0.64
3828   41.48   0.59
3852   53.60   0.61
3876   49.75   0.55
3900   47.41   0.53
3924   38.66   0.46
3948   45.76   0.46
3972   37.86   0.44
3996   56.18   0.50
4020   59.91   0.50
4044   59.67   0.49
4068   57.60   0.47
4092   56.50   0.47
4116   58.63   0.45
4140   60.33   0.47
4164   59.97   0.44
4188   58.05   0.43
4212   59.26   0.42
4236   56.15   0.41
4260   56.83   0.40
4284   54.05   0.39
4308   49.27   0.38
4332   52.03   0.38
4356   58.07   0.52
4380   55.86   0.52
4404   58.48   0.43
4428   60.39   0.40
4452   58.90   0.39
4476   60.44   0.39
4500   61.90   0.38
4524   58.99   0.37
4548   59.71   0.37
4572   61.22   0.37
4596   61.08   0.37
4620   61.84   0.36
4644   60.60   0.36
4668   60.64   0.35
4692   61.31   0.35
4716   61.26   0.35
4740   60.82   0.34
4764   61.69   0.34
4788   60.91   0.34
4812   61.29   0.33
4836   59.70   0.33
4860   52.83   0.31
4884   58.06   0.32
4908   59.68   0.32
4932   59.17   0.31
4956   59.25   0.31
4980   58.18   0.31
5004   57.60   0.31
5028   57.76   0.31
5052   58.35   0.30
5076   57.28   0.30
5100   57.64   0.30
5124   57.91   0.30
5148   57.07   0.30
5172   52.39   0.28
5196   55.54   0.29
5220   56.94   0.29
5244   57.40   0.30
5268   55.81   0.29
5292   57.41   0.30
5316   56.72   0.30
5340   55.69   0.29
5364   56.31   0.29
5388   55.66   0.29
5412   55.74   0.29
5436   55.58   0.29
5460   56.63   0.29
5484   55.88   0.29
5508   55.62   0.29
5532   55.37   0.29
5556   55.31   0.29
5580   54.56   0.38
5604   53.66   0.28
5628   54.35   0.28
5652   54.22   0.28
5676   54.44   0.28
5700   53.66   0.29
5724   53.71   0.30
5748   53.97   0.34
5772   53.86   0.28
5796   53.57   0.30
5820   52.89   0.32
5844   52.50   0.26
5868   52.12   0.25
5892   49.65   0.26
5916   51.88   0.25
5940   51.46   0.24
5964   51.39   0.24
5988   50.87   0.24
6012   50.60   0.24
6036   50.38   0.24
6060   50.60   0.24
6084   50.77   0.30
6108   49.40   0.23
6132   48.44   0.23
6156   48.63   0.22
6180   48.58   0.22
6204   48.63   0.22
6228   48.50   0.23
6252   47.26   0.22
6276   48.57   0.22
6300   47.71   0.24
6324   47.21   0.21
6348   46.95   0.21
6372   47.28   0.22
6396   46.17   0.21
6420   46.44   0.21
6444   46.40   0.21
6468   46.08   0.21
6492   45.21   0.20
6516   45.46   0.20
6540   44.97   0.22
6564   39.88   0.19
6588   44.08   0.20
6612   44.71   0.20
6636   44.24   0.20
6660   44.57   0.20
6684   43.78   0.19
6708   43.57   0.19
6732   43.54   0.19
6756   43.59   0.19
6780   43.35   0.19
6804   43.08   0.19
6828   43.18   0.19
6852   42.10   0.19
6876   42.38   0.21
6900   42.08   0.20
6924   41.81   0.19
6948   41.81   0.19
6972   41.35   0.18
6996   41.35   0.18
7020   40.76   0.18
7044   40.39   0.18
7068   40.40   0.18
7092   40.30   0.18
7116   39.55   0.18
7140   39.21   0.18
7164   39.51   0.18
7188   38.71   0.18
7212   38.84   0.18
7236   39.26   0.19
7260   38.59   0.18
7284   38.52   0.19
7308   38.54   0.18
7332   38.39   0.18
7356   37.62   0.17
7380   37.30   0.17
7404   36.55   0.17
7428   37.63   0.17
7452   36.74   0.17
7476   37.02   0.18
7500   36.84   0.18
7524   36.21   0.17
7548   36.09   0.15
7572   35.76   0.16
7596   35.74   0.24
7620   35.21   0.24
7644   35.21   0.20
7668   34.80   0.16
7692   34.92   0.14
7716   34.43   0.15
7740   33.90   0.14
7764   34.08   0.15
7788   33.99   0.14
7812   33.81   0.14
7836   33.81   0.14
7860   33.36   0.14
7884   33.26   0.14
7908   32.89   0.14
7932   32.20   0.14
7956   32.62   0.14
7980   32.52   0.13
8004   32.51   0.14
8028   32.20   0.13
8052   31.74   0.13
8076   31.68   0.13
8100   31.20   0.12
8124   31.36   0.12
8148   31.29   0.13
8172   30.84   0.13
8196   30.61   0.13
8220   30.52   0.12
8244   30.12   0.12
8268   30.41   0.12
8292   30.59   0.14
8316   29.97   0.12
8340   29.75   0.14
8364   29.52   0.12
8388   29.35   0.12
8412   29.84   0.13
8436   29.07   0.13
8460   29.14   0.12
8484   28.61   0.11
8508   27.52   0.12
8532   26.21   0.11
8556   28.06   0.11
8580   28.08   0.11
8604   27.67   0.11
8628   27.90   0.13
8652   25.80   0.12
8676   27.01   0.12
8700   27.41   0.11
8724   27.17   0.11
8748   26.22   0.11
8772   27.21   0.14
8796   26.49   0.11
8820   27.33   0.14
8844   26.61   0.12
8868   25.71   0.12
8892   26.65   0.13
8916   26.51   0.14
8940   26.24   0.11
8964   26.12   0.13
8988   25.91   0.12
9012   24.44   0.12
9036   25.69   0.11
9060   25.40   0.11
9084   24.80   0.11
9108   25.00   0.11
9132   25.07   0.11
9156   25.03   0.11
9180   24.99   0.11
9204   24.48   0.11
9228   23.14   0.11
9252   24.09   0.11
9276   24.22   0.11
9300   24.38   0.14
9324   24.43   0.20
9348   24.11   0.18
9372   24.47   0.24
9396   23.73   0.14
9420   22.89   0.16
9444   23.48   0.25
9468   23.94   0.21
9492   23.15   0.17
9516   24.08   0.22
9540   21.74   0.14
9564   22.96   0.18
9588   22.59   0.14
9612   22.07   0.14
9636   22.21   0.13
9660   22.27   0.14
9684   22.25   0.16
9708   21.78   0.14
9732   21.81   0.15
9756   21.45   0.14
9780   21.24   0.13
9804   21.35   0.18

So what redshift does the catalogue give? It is 0.00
